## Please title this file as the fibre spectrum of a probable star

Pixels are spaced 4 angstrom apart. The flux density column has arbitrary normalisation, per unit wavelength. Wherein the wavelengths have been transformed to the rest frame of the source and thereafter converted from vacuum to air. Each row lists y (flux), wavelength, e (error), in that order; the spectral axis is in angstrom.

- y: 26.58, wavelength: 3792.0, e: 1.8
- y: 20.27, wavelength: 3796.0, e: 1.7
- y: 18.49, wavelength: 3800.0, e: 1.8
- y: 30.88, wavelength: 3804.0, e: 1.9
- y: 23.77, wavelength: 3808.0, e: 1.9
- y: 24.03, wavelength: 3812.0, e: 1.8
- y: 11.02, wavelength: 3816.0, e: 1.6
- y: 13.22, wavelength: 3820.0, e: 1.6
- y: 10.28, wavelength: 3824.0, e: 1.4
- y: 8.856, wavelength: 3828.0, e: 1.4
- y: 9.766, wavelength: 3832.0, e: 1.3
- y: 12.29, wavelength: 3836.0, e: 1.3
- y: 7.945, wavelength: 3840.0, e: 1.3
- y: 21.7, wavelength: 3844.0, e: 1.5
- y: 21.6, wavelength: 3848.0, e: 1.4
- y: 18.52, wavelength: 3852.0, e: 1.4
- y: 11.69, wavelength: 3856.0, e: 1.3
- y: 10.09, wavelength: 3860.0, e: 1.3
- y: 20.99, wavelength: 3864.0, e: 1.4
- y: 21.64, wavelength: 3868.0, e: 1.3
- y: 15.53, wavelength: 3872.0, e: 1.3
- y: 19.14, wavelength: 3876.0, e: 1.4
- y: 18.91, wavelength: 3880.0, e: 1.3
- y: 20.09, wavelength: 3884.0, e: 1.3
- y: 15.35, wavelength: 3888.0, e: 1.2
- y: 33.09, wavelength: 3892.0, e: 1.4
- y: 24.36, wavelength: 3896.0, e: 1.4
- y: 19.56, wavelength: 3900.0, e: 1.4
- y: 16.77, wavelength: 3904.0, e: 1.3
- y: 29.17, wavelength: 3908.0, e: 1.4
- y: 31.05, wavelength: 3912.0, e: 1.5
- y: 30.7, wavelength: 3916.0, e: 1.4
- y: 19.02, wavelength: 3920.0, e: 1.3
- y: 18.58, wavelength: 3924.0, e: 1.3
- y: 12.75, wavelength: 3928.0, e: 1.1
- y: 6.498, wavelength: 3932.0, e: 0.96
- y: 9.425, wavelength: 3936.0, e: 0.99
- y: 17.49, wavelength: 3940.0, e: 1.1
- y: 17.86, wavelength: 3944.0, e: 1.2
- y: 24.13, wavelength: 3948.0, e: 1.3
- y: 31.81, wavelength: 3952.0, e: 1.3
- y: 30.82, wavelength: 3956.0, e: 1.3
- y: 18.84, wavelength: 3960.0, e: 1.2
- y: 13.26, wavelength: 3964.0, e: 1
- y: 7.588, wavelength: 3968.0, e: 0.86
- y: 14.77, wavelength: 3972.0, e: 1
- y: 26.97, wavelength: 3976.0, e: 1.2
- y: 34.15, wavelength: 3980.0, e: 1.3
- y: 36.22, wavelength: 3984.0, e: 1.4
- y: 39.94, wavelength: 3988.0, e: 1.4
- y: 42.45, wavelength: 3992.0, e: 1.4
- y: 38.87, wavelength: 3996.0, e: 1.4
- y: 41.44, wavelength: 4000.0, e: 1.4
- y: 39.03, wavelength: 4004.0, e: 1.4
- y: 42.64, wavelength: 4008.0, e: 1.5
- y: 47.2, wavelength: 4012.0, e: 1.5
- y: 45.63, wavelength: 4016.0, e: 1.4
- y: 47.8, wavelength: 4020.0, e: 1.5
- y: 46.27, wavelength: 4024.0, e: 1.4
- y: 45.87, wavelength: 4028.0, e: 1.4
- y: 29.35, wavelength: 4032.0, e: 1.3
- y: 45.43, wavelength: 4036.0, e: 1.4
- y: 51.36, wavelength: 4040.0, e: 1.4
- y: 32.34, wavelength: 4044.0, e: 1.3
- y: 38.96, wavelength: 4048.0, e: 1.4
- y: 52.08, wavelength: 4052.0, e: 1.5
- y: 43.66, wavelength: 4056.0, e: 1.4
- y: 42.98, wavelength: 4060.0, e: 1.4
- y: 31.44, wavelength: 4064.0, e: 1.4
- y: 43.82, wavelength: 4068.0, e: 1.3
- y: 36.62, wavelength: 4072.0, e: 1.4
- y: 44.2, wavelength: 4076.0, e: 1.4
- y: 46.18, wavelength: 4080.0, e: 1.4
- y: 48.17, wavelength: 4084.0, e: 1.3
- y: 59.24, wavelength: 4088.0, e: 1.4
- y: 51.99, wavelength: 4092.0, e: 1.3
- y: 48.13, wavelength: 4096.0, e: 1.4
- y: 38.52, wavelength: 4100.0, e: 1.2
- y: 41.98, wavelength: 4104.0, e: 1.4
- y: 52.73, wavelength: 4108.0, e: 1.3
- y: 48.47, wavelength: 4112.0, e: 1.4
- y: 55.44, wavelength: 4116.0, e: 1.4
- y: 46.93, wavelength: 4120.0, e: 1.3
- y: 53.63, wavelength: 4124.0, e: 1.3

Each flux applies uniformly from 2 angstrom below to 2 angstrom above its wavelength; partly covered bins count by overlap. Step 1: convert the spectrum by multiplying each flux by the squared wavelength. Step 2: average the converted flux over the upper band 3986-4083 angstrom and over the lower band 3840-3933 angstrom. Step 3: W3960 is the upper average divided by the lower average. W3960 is 2.31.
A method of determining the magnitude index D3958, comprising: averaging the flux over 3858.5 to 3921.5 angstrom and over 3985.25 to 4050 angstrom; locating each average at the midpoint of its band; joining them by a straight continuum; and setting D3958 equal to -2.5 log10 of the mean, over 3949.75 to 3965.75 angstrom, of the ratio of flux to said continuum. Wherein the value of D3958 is 0.33 mag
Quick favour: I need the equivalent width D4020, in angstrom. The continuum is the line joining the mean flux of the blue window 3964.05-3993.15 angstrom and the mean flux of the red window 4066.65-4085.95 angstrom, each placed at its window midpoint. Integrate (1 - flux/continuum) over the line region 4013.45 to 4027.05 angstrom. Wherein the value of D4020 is -4.8 angstrom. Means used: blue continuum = 27.4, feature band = 46.5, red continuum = 43.8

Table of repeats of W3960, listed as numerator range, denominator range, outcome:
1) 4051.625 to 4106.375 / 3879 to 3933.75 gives 2.30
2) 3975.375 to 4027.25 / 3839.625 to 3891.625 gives 2.46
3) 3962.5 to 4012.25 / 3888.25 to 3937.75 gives 1.62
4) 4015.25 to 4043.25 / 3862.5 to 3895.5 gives 2.28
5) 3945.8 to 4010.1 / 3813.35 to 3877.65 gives 2.20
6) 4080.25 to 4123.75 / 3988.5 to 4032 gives 1.20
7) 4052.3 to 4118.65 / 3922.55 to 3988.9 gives 2.34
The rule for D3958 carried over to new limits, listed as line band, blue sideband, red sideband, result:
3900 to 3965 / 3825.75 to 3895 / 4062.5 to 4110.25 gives 0.242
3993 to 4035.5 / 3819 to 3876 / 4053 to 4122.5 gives -0.168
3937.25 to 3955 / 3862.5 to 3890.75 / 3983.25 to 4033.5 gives 0.353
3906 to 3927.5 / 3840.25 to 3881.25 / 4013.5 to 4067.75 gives 0.015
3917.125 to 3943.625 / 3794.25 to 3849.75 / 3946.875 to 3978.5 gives 0.335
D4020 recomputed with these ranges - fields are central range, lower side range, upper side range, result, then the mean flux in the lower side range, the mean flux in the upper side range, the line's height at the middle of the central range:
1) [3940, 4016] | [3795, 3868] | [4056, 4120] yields 7.6 angstrom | 16.5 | 46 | 33.3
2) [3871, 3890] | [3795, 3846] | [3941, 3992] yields 1.9 angstrom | 16.3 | 25.3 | 20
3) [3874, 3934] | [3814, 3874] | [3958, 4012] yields 0.4 angstrom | 14.3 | 31.1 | 21.5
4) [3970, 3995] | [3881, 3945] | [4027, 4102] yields -1.2 angstrom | 20.1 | 43.7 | 30.9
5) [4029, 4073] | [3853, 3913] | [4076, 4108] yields 1.5 angstrom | 20.3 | 47.8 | 42.4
